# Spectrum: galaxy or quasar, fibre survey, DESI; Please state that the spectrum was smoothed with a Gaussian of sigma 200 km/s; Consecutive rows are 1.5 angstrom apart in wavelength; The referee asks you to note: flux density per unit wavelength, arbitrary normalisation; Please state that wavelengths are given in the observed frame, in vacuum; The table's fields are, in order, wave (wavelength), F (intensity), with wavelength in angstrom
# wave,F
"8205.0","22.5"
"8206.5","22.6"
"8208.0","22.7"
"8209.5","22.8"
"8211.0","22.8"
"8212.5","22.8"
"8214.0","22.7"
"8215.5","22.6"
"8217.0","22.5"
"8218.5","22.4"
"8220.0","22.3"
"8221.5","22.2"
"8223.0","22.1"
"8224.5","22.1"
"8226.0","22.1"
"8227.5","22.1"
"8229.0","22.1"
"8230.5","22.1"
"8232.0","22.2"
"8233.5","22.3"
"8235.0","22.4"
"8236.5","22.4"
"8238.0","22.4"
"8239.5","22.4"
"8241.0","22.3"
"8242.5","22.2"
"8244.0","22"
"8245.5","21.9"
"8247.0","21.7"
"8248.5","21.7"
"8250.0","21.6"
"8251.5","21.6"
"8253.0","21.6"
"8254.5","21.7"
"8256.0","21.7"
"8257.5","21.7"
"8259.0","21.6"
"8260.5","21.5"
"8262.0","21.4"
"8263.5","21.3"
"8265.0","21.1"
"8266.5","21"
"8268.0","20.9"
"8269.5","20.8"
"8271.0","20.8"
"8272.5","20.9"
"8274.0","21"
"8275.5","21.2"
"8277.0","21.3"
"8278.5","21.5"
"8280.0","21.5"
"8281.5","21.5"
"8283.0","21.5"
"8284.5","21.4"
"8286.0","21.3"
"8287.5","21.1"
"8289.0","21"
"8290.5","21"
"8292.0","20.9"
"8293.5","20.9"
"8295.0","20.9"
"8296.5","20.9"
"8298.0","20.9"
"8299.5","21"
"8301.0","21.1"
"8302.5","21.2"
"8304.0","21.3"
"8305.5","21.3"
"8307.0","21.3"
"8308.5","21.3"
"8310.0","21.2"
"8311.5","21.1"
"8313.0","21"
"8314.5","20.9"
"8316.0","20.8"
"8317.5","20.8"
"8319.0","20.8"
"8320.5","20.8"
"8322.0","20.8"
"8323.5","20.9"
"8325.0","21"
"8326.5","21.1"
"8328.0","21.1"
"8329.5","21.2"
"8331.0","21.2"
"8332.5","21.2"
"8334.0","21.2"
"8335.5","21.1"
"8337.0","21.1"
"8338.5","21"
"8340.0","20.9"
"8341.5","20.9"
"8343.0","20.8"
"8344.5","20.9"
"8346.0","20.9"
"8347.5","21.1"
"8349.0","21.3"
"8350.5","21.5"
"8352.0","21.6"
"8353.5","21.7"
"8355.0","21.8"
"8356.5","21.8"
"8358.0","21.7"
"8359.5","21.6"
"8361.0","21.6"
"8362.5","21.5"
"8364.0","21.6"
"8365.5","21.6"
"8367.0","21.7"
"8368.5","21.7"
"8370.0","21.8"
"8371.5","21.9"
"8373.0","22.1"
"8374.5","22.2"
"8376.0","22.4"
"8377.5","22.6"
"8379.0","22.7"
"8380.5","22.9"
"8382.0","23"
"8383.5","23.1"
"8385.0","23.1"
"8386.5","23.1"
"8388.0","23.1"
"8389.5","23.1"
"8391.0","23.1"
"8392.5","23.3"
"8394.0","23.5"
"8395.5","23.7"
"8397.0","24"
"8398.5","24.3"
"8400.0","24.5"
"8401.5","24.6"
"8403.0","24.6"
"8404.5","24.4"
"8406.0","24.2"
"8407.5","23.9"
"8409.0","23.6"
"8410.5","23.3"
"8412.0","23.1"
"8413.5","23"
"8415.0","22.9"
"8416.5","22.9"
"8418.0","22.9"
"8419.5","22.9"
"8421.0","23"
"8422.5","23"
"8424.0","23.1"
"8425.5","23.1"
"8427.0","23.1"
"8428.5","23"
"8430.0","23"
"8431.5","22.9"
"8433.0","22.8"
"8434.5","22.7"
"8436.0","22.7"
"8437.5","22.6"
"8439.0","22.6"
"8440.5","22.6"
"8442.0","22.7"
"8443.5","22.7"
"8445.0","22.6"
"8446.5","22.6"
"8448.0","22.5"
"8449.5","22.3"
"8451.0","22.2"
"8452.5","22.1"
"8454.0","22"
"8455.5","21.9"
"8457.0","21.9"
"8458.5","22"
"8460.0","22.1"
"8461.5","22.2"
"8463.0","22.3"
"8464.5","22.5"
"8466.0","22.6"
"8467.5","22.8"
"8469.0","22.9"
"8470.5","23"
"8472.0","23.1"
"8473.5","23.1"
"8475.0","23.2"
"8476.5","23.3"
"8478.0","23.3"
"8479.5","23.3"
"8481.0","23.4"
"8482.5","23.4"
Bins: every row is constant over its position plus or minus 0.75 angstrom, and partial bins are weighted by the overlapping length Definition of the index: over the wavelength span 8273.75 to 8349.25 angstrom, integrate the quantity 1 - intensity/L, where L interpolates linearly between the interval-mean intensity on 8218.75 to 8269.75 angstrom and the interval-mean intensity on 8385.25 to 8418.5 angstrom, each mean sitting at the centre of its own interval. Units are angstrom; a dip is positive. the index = 5.0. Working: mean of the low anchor 21.9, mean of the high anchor 23.6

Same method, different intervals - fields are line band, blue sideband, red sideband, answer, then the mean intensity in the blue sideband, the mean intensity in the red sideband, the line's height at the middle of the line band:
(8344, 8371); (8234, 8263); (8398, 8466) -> 1.16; 21.9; 22.9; 22.5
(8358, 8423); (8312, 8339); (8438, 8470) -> -3.69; 21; 22.4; 21.7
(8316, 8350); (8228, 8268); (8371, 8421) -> 2.48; 21.8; 23.3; 22.7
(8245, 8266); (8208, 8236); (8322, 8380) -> 0.54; 22.4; 21.5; 22.1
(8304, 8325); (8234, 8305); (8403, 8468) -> 0.76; 21.4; 22.8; 21.8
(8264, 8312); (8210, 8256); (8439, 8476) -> 2.42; 22.2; 22.5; 22.3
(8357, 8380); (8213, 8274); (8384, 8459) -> 0.79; 21.9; 23.1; 22.7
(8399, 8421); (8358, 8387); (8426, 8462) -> -1.24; 22.2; 22.5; 22.4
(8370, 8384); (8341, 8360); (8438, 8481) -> -0.54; 21.4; 22.6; 21.7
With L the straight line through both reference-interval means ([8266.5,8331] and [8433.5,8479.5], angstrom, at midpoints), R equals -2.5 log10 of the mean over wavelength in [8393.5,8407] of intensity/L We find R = -0.10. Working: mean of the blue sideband 21.1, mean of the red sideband 22.6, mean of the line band 24.2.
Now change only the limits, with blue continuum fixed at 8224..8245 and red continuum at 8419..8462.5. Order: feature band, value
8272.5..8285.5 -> 0.048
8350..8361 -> 0.037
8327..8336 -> 0.061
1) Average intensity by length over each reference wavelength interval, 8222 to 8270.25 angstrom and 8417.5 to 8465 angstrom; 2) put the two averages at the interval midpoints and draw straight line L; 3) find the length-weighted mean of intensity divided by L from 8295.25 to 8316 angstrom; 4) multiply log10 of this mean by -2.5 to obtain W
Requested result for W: 0.05 mag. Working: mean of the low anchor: 21.8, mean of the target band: 21.1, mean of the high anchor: 22.6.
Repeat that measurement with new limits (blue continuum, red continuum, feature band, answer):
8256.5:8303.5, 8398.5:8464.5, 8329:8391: 0.01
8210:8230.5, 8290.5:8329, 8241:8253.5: 0.01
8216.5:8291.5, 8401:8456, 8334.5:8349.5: 0.07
